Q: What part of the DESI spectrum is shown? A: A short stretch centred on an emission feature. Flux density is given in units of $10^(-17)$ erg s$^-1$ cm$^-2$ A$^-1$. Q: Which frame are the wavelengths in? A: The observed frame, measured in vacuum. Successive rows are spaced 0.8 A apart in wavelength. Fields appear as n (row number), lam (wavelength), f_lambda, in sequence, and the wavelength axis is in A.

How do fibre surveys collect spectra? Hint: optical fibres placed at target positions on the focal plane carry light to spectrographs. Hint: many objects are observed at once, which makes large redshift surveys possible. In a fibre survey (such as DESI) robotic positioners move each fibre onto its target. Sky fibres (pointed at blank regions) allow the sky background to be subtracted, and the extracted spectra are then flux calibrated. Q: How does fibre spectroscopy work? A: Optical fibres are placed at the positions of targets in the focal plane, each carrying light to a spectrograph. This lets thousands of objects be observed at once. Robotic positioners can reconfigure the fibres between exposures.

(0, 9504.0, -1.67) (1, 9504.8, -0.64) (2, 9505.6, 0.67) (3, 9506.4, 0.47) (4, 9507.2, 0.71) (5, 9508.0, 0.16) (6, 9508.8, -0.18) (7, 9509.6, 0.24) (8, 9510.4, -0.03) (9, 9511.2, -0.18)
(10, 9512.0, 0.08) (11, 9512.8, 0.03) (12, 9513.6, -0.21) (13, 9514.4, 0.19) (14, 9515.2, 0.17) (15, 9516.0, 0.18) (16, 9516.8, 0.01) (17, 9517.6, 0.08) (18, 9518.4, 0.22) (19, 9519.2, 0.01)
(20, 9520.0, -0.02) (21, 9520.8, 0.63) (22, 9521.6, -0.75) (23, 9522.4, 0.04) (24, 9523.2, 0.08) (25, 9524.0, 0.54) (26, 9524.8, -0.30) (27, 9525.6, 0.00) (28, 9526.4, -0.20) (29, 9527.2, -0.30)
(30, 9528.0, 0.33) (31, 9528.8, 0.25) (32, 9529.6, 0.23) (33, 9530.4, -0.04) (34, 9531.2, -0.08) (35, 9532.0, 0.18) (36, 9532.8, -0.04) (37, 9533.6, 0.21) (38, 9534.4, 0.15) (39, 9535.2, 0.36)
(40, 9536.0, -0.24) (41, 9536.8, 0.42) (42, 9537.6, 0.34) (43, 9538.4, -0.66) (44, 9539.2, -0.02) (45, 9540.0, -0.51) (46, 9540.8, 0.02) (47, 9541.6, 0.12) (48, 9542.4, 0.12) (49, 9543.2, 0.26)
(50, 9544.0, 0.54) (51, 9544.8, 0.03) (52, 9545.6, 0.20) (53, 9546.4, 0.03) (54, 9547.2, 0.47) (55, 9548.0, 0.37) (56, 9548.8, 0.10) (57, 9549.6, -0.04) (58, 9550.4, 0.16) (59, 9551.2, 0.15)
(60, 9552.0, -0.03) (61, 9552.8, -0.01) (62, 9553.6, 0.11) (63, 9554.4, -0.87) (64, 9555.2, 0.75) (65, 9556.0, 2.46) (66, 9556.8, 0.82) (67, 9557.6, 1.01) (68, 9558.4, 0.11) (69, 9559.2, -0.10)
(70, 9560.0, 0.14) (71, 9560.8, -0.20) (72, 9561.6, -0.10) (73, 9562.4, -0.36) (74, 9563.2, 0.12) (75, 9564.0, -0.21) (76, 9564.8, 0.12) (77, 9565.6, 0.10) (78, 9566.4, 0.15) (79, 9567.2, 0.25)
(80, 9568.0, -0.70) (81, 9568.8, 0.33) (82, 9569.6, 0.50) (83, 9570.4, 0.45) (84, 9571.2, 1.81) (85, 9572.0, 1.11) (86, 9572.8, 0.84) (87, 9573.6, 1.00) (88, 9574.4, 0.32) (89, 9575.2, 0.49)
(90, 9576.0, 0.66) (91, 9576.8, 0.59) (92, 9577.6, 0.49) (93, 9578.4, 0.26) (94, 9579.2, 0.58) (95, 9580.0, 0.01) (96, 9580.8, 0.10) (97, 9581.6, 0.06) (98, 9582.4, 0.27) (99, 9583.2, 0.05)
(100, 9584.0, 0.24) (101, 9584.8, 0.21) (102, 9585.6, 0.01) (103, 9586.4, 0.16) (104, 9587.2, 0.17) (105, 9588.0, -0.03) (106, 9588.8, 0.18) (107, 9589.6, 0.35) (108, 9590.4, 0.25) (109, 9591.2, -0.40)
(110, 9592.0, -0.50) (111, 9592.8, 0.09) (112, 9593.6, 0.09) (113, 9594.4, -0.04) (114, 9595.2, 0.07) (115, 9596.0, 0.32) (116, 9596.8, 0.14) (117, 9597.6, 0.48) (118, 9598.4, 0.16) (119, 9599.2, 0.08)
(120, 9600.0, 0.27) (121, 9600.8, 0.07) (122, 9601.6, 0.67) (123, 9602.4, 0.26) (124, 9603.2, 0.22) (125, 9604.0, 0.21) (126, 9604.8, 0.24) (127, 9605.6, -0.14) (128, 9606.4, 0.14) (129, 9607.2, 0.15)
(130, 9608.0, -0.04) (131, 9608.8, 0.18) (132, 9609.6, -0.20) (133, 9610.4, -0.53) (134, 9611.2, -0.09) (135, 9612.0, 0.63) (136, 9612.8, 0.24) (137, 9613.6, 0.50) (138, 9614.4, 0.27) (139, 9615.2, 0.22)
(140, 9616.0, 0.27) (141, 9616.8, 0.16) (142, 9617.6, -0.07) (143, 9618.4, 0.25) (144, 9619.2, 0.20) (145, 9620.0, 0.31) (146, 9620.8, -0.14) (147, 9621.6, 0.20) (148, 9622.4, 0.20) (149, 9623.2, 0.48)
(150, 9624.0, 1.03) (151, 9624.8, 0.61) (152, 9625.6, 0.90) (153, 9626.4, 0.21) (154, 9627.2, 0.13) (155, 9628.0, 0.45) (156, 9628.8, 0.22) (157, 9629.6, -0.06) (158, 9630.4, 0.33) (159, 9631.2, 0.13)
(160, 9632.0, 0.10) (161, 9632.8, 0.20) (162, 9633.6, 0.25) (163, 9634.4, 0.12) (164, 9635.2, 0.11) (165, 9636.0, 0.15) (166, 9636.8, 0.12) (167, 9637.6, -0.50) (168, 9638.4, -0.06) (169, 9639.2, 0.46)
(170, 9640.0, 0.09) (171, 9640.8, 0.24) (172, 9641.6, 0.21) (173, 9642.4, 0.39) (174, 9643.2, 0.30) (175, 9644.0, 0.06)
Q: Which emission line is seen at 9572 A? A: H-beta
